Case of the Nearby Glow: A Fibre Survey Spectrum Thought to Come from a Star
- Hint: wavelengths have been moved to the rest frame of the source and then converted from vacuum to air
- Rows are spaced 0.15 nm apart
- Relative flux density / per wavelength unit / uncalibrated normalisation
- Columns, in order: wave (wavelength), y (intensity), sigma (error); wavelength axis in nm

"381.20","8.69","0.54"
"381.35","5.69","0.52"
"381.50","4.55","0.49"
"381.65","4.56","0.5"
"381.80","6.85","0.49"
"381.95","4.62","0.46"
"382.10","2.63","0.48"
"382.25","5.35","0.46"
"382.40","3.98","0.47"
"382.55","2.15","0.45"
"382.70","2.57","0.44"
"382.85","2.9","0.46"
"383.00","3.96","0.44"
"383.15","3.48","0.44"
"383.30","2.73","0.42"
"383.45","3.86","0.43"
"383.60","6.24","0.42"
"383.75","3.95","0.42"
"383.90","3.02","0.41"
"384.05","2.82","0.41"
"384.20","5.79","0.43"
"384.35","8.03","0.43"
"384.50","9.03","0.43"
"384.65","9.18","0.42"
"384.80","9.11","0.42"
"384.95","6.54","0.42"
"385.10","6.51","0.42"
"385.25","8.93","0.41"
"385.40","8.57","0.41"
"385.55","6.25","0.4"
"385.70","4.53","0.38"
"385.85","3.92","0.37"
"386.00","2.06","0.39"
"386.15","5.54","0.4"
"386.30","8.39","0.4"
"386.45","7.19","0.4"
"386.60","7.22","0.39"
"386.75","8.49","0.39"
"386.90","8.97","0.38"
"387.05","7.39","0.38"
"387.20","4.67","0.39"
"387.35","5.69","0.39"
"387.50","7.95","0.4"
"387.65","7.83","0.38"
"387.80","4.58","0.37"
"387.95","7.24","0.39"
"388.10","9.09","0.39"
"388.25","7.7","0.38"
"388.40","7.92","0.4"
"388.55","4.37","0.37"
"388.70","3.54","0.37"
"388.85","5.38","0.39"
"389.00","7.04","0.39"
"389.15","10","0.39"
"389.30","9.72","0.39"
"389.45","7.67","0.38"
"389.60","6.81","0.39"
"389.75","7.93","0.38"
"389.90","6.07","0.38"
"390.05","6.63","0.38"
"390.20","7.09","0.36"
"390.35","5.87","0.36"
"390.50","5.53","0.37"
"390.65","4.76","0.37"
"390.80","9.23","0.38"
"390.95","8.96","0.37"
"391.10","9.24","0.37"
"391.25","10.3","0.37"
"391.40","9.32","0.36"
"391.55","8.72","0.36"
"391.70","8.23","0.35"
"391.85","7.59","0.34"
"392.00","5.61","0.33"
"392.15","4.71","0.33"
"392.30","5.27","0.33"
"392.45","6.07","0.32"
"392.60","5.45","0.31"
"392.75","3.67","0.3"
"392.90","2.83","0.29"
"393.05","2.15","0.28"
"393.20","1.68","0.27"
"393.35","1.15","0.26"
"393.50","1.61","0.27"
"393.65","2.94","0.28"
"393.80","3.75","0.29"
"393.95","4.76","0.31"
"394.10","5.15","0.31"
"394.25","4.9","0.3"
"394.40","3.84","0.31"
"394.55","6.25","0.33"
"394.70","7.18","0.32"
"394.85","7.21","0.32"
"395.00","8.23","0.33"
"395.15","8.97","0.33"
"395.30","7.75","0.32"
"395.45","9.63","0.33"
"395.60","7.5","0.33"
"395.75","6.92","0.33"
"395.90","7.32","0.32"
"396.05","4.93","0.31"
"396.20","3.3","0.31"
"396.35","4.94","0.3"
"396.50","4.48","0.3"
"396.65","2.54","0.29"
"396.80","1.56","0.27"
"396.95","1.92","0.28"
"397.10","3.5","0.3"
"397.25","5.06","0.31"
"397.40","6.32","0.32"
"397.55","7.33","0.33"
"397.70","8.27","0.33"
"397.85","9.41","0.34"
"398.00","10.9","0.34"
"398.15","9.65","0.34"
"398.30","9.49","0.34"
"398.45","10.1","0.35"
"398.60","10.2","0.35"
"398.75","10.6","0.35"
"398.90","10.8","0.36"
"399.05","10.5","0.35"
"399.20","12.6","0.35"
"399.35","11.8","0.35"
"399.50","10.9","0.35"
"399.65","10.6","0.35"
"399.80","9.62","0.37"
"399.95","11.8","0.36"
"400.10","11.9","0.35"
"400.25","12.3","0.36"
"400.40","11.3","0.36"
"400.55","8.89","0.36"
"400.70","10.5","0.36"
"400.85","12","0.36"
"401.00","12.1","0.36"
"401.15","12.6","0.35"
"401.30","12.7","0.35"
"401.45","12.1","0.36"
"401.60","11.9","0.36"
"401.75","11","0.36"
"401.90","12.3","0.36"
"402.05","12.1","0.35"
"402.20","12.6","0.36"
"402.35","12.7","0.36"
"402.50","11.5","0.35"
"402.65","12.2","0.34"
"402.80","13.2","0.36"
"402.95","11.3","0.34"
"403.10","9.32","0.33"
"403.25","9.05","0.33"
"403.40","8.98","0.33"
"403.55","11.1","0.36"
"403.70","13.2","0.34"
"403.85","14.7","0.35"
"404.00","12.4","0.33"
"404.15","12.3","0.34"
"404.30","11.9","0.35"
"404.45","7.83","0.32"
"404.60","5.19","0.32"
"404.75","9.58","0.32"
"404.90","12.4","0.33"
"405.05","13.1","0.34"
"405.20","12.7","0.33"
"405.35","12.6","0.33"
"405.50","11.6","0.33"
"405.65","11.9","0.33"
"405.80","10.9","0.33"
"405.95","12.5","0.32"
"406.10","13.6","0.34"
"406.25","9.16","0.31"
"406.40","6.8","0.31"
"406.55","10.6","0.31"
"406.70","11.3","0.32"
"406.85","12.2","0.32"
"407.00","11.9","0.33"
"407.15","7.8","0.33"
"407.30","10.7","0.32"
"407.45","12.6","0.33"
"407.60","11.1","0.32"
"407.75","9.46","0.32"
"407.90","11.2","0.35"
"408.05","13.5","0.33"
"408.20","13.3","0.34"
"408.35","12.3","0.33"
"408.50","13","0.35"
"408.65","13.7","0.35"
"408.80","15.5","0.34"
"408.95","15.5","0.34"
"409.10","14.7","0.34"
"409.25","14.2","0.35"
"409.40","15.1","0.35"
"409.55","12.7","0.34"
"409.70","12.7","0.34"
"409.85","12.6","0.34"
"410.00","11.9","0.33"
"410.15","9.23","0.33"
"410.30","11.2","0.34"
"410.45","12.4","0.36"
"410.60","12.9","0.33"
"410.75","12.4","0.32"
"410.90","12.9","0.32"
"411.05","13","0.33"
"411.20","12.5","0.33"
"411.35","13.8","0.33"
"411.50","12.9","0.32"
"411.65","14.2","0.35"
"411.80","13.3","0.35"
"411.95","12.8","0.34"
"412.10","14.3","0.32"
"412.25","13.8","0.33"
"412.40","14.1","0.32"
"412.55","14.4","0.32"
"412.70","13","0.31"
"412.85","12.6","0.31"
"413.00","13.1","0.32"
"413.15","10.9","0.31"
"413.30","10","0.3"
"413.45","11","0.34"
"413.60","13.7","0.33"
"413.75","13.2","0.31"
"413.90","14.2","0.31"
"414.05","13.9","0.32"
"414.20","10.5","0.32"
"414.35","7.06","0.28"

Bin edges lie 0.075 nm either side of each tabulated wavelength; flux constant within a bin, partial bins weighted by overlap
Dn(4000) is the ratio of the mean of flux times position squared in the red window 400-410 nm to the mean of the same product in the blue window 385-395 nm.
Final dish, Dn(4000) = 2.03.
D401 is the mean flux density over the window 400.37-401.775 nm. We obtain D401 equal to 11.5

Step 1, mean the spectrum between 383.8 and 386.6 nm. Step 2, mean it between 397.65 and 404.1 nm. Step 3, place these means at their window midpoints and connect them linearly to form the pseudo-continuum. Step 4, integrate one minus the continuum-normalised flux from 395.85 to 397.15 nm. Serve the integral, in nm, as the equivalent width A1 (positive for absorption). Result 0.80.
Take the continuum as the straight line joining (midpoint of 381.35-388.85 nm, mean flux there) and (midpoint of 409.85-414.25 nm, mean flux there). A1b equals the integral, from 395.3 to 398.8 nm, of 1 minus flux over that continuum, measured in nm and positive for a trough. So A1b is 0.83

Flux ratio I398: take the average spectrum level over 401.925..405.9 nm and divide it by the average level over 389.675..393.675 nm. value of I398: 1.9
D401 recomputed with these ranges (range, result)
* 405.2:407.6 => 11.1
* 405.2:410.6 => 12.1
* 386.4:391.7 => 7.33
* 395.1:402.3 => 9.13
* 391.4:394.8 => 4.83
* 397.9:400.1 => 10.7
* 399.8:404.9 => 11.3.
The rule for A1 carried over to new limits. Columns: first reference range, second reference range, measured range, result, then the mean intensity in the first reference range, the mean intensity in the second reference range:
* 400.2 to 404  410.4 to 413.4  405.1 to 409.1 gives 0.15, 11.7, 13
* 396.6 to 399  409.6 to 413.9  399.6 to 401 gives -0.45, 7.44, 12.7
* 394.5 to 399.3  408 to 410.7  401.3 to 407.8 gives -0.27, 7.38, 13.1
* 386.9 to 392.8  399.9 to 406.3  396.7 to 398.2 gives 0.53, 6.98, 11.5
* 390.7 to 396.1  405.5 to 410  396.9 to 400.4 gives -0.45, 6.08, 12.1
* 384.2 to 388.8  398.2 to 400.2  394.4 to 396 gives 0.35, 6.86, 10.8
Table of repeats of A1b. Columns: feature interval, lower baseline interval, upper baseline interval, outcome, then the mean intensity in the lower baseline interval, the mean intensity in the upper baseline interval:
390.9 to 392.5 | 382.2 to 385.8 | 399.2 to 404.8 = 0.05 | 5.39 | 11.3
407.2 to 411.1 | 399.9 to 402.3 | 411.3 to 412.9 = 0.13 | 11.8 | 13.6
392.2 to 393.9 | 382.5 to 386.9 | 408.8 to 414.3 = 0.98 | 5.7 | 12.9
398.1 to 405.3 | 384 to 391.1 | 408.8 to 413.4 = -0.47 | 6.93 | 13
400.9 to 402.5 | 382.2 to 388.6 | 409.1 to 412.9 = -0.26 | 5.95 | 13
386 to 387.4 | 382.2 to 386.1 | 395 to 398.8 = -0.32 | 5.21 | 6.91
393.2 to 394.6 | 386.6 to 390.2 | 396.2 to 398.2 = 0.57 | 7.08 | 5.69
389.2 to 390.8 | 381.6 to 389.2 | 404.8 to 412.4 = 0.04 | 5.88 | 12.4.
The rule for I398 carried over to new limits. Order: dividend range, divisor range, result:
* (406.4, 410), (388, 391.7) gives 1.66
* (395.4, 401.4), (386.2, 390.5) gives 1.24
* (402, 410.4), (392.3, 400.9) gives 1.65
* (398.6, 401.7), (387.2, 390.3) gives 1.63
